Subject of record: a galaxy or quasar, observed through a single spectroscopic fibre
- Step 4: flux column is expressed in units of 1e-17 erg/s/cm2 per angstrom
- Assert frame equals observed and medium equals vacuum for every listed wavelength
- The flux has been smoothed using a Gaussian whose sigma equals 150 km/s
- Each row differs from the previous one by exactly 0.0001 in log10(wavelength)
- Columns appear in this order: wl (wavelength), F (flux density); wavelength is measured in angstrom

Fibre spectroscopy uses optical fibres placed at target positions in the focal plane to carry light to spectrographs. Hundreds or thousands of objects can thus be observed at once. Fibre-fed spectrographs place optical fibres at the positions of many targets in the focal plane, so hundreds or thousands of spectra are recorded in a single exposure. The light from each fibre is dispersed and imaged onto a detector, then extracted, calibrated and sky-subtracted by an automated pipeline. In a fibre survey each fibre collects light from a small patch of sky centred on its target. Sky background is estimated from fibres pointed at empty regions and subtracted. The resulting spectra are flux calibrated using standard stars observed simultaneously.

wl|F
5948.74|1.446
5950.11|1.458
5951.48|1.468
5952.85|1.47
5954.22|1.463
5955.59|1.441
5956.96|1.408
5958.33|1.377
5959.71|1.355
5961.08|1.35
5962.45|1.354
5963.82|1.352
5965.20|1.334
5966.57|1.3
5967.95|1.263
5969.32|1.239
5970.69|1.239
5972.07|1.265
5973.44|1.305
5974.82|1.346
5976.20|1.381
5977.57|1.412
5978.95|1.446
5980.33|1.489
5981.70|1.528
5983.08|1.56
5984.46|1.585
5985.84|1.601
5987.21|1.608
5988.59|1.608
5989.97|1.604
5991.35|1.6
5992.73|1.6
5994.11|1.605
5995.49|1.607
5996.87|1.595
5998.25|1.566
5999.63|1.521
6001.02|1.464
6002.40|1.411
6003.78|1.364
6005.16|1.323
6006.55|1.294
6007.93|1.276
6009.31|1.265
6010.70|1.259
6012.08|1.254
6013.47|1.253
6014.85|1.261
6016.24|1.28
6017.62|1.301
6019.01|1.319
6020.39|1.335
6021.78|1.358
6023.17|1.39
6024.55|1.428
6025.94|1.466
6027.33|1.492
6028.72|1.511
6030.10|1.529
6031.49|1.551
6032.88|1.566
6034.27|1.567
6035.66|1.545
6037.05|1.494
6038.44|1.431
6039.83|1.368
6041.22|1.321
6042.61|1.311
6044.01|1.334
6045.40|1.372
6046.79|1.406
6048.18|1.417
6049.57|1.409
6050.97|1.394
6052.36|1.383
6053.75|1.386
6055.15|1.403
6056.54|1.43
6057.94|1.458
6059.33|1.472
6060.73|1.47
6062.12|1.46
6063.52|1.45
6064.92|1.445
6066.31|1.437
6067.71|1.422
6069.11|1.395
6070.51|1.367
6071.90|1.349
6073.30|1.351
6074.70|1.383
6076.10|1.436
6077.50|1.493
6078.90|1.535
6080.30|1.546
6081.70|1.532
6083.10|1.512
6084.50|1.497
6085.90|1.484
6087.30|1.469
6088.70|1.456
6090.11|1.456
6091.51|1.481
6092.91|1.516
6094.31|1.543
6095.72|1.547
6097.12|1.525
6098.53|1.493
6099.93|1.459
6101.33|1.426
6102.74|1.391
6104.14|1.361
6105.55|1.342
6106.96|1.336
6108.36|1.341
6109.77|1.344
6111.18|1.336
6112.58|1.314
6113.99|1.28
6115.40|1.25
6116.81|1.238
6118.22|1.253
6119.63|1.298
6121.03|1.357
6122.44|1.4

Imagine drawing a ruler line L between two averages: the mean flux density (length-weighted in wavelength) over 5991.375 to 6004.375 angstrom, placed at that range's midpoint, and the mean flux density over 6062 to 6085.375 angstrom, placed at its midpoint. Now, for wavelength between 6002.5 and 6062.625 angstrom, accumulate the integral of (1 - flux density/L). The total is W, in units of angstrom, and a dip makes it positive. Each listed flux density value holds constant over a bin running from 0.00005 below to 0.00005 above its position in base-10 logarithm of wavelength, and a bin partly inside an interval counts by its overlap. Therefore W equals 4.0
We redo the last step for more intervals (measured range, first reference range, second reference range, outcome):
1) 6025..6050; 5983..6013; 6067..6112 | 0.20 angstrom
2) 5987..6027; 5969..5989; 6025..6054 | 0.63 angstrom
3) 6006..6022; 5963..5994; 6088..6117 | 1.63 angstrom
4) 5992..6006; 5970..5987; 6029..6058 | -0.68 angstrom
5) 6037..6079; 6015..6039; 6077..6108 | 1.33 angstrom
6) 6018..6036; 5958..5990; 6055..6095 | -0.34 angstrom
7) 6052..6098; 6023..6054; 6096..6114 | -1.52 angstrom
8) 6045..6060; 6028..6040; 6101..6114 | 0.60 angstrom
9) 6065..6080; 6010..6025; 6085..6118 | -0.53 angstrom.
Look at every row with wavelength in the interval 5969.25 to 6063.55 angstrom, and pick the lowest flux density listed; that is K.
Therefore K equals 1.239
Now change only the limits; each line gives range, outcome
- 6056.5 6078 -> 1.349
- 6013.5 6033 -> 1.261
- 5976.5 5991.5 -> 1.412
